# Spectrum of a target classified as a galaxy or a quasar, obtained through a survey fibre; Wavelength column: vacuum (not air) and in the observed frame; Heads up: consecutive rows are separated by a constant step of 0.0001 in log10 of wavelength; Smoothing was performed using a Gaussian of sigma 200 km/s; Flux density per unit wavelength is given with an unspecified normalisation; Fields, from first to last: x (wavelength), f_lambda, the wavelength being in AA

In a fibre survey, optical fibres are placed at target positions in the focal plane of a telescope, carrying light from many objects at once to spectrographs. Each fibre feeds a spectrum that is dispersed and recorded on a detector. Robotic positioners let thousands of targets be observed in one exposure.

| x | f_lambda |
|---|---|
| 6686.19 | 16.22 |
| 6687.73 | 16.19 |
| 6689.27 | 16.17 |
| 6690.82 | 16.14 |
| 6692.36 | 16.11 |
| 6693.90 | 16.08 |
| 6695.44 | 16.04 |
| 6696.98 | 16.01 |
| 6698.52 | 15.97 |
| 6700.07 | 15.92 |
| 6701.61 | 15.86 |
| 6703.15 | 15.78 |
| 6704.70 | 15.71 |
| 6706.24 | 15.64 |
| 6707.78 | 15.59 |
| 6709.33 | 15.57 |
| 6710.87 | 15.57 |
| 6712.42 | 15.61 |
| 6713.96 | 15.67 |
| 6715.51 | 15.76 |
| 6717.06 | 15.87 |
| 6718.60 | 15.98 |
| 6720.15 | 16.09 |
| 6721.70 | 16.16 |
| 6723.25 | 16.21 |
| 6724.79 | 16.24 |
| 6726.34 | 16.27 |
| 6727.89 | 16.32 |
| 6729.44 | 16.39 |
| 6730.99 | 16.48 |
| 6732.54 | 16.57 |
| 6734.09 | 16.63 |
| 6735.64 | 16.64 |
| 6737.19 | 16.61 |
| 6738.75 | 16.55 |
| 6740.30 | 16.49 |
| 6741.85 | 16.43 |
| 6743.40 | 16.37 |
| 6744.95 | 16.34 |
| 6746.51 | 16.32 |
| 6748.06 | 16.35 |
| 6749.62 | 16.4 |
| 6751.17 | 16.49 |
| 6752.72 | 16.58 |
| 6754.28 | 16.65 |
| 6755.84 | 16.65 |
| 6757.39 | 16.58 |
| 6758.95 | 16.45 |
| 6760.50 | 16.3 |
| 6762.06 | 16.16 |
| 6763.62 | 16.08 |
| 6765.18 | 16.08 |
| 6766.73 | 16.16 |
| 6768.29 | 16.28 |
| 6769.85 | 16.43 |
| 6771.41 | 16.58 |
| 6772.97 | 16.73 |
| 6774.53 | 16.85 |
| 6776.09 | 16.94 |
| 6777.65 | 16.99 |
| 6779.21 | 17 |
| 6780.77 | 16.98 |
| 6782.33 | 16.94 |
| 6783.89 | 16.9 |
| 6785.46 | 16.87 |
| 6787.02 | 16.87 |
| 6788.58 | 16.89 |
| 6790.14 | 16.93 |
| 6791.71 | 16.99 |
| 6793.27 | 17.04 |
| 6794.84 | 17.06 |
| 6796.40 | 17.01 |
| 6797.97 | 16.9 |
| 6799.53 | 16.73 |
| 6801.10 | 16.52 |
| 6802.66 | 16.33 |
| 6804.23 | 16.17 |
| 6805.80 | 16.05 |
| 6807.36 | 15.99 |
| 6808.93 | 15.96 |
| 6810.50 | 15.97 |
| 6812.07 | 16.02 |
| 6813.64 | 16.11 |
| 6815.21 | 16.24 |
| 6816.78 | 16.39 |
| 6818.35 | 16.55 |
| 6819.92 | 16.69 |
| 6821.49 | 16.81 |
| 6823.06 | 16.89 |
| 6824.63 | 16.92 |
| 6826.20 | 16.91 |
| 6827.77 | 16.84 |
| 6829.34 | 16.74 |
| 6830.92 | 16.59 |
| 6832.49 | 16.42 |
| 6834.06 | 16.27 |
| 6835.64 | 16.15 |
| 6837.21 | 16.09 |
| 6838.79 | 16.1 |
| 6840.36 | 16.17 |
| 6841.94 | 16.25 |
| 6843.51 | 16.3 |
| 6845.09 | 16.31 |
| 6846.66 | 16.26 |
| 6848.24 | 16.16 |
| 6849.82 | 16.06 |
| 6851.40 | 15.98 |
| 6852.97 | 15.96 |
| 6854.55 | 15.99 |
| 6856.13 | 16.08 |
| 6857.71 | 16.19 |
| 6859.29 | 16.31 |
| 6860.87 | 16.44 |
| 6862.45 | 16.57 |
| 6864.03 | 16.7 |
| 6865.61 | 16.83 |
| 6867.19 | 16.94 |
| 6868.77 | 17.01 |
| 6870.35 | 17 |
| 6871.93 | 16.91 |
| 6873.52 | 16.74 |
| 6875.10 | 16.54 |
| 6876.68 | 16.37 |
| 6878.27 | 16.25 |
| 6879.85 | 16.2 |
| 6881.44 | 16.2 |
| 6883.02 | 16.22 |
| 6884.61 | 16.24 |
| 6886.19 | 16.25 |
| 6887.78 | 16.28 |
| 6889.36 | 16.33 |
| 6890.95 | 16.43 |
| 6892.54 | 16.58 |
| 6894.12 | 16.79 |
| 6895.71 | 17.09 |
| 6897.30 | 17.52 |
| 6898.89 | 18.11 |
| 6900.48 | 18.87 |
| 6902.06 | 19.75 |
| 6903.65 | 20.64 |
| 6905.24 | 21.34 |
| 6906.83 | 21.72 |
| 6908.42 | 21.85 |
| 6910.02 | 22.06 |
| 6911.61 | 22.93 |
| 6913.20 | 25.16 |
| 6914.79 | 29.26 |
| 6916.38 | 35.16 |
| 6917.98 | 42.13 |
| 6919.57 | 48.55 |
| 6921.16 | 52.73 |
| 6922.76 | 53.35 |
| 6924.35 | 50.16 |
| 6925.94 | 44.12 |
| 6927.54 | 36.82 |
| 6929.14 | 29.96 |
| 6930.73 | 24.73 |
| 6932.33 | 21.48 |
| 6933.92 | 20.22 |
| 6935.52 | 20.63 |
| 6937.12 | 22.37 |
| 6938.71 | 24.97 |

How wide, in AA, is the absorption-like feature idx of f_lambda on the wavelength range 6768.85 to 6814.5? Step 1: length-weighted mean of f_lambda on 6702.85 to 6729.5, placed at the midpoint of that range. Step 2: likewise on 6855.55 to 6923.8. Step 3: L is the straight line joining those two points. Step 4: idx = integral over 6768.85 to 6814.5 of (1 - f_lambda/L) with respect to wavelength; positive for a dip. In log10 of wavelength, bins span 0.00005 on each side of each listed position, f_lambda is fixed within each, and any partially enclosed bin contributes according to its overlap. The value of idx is 4.2 AA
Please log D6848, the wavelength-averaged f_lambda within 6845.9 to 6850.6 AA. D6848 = 16.1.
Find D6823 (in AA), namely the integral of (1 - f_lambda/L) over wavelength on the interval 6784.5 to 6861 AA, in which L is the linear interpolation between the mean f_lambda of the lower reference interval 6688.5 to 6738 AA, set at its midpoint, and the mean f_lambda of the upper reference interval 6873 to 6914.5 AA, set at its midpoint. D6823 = 4.7 AA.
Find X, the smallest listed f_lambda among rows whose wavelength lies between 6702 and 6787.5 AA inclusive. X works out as 15.57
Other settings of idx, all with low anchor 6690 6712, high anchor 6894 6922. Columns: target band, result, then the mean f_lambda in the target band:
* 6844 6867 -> 7.2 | 16.3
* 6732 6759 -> 2.4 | 16.5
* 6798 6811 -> 3.0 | 16.3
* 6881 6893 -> 4.3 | 16.3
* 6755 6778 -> 3.3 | 16.5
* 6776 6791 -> 2.4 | 16.9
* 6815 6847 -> 8.6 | 16.5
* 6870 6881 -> 3.7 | 16.5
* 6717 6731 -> 0.7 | 16.2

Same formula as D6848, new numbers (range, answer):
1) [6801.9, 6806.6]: 16.2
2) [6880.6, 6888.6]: 16.2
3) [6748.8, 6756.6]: 16.5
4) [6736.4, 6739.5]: 16.5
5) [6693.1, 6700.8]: 16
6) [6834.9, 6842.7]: 16.1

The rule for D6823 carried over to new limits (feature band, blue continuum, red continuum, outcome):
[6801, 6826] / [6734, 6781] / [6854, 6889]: 0.2 AA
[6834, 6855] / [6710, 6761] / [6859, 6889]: 0.4 AA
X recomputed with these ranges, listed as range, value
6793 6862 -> 15.96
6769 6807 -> 16.05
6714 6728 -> 15.76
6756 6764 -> 16.08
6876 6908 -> 16.2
